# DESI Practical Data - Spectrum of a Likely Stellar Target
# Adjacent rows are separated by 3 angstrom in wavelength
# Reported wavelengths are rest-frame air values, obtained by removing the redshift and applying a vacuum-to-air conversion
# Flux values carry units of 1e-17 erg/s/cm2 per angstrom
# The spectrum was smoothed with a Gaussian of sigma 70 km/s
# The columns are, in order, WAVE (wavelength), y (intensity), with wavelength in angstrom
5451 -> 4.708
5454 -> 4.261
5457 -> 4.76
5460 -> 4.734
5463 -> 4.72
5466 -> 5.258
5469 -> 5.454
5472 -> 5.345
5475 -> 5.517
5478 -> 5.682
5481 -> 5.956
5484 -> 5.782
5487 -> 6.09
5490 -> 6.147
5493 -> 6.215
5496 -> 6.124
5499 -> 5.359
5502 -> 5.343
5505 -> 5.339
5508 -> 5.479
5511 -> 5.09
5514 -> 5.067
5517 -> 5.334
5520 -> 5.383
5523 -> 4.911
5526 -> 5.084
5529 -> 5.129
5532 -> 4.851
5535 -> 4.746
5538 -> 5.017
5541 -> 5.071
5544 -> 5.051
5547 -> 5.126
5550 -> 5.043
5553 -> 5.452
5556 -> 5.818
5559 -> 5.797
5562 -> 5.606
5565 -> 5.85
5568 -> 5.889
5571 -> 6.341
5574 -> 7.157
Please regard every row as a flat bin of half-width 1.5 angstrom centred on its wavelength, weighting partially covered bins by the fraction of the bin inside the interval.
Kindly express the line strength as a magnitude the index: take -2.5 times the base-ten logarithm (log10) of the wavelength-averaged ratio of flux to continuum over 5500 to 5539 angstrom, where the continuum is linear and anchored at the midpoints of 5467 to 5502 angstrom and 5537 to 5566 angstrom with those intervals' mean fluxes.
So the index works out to 0.086 mag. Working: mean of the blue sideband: 5.76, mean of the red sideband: 5.38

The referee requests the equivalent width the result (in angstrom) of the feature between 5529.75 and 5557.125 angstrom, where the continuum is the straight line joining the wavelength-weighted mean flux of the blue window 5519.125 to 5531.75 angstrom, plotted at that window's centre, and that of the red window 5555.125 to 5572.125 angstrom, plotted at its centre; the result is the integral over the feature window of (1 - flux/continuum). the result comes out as 1.7 angstrom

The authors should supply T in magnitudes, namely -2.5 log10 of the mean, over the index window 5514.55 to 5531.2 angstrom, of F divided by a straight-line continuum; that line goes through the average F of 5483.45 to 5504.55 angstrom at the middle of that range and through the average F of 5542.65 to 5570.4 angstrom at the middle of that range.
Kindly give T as 0.11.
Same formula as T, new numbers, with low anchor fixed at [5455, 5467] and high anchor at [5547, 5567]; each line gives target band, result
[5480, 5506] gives -0.15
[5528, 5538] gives 0.10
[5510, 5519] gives 0.01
